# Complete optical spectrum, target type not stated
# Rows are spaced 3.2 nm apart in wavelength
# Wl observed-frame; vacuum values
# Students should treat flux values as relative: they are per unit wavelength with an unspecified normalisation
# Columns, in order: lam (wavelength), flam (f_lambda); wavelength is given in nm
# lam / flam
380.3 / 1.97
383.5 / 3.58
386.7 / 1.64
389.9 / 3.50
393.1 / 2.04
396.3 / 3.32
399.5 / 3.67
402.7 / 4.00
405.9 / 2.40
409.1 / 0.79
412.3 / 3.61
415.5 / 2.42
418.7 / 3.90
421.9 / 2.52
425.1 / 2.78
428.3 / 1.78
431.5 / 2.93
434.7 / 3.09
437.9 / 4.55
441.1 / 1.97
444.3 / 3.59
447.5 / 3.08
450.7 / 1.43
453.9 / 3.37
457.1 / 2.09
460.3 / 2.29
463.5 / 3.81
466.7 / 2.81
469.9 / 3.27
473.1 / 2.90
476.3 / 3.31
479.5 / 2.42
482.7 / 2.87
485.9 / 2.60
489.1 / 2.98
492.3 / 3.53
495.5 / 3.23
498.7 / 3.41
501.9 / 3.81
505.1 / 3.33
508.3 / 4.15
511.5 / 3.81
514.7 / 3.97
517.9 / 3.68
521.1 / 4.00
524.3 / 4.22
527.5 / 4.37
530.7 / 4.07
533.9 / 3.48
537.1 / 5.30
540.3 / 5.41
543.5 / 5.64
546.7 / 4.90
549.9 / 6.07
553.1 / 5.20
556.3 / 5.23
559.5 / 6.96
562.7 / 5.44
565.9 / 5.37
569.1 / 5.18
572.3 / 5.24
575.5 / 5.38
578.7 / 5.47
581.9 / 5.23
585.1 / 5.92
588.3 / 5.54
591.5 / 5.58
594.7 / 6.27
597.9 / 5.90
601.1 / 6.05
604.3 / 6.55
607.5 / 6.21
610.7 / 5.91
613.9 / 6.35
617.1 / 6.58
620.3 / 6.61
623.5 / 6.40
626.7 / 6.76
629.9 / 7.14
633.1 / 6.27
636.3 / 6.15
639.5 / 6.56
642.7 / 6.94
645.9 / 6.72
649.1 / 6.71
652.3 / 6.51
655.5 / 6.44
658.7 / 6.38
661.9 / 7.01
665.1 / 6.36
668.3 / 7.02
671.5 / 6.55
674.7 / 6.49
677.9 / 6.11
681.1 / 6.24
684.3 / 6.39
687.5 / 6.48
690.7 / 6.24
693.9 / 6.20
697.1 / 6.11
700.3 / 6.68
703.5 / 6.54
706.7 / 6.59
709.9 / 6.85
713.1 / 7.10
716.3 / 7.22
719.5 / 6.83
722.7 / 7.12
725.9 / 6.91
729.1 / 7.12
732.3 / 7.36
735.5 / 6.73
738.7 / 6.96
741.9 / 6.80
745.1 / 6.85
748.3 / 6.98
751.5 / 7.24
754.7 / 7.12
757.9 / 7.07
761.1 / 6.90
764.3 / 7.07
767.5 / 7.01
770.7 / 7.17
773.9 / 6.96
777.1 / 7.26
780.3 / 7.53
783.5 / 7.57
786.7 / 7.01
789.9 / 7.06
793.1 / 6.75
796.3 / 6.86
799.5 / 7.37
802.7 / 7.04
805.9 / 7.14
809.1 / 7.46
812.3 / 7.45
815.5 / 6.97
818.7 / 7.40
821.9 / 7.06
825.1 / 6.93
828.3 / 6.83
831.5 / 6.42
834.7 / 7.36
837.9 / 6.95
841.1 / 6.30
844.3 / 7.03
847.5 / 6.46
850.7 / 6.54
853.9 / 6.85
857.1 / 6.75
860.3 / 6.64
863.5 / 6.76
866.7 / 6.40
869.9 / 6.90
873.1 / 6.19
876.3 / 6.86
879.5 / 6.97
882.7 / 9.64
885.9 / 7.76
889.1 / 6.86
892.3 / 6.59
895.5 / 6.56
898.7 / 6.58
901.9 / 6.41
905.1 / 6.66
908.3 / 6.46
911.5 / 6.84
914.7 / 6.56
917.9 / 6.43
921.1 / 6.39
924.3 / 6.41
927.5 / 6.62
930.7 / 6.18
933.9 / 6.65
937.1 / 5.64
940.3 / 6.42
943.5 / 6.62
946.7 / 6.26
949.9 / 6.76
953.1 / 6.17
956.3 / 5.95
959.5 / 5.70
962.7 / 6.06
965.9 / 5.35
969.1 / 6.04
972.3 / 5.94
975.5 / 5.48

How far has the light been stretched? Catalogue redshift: 0.345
